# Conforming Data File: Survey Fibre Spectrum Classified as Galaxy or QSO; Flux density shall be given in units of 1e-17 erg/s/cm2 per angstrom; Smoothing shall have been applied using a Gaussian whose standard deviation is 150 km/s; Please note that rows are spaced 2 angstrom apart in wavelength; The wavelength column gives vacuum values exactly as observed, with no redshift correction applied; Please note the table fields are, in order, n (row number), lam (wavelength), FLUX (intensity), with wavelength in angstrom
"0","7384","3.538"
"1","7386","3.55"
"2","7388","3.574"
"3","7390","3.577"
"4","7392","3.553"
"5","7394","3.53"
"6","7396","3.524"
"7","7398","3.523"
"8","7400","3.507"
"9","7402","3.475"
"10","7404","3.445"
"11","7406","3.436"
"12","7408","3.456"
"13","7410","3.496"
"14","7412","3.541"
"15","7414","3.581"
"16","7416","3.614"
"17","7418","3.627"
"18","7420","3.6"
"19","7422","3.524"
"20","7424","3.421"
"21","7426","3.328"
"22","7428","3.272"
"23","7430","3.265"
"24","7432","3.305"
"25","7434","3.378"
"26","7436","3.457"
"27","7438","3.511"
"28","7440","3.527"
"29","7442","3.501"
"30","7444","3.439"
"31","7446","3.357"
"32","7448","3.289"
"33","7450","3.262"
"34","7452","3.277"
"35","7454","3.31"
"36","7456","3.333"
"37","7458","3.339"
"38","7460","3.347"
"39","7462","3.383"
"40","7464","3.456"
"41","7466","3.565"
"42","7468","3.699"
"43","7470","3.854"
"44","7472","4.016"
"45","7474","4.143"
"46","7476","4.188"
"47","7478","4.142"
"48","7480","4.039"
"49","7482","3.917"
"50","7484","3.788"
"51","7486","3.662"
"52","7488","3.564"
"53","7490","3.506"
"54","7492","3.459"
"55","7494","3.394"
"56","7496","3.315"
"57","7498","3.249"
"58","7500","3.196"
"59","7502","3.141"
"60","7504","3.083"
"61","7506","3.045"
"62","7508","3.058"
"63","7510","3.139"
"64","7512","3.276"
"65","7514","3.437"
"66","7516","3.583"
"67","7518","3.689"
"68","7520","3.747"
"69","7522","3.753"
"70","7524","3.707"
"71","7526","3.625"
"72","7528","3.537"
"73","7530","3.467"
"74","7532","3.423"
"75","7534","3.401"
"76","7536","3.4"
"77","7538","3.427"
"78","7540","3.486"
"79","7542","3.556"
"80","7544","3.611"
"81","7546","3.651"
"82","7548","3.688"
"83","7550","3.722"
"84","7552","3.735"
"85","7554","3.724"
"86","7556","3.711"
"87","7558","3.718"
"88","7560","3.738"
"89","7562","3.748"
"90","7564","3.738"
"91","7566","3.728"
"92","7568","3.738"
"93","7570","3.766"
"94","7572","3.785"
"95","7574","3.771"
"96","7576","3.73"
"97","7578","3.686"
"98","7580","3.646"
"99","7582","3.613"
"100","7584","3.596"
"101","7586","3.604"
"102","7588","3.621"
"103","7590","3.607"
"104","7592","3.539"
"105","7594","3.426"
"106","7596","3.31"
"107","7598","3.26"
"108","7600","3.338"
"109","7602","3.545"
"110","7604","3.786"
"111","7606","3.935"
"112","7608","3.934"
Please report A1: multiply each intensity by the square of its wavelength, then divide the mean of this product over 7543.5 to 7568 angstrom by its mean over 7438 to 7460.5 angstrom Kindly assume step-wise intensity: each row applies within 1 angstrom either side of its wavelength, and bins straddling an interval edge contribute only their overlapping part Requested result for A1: 1.13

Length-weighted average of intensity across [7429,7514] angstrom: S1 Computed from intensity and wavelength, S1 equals 3.48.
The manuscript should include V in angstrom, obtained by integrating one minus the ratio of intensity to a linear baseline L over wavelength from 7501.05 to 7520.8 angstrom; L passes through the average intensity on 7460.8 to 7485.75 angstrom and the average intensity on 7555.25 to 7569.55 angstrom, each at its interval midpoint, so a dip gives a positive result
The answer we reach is 2.5 angstrom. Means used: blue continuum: 3.84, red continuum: 3.73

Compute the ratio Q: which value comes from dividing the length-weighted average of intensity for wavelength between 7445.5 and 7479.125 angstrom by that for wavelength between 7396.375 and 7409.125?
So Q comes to 1.03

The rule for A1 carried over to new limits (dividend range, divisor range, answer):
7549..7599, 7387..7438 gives 1.09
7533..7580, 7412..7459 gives 1.11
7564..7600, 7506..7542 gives 1.06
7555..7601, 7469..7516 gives 1.05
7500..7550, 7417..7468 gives 1.04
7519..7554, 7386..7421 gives 1.05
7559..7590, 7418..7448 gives 1.12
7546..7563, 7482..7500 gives 1.08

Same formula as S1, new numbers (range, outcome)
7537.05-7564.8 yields 3.66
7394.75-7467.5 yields 3.44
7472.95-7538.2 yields 3.53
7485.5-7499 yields 3.44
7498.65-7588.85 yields 3.56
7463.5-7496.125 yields 3.76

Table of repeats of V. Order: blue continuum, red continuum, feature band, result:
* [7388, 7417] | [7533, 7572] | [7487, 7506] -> 1.5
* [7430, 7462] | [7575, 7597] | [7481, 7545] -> 0.3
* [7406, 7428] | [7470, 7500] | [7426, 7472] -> 2.3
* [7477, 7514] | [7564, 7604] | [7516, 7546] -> -0.5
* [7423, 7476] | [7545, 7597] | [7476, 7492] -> -1.2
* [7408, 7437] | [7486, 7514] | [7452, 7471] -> -0.5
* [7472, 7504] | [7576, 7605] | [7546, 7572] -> -1.1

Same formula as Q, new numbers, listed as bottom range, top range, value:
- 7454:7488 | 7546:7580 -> 1.00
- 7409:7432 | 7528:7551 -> 1.02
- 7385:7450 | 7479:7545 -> 1.00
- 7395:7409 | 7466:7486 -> 1.13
